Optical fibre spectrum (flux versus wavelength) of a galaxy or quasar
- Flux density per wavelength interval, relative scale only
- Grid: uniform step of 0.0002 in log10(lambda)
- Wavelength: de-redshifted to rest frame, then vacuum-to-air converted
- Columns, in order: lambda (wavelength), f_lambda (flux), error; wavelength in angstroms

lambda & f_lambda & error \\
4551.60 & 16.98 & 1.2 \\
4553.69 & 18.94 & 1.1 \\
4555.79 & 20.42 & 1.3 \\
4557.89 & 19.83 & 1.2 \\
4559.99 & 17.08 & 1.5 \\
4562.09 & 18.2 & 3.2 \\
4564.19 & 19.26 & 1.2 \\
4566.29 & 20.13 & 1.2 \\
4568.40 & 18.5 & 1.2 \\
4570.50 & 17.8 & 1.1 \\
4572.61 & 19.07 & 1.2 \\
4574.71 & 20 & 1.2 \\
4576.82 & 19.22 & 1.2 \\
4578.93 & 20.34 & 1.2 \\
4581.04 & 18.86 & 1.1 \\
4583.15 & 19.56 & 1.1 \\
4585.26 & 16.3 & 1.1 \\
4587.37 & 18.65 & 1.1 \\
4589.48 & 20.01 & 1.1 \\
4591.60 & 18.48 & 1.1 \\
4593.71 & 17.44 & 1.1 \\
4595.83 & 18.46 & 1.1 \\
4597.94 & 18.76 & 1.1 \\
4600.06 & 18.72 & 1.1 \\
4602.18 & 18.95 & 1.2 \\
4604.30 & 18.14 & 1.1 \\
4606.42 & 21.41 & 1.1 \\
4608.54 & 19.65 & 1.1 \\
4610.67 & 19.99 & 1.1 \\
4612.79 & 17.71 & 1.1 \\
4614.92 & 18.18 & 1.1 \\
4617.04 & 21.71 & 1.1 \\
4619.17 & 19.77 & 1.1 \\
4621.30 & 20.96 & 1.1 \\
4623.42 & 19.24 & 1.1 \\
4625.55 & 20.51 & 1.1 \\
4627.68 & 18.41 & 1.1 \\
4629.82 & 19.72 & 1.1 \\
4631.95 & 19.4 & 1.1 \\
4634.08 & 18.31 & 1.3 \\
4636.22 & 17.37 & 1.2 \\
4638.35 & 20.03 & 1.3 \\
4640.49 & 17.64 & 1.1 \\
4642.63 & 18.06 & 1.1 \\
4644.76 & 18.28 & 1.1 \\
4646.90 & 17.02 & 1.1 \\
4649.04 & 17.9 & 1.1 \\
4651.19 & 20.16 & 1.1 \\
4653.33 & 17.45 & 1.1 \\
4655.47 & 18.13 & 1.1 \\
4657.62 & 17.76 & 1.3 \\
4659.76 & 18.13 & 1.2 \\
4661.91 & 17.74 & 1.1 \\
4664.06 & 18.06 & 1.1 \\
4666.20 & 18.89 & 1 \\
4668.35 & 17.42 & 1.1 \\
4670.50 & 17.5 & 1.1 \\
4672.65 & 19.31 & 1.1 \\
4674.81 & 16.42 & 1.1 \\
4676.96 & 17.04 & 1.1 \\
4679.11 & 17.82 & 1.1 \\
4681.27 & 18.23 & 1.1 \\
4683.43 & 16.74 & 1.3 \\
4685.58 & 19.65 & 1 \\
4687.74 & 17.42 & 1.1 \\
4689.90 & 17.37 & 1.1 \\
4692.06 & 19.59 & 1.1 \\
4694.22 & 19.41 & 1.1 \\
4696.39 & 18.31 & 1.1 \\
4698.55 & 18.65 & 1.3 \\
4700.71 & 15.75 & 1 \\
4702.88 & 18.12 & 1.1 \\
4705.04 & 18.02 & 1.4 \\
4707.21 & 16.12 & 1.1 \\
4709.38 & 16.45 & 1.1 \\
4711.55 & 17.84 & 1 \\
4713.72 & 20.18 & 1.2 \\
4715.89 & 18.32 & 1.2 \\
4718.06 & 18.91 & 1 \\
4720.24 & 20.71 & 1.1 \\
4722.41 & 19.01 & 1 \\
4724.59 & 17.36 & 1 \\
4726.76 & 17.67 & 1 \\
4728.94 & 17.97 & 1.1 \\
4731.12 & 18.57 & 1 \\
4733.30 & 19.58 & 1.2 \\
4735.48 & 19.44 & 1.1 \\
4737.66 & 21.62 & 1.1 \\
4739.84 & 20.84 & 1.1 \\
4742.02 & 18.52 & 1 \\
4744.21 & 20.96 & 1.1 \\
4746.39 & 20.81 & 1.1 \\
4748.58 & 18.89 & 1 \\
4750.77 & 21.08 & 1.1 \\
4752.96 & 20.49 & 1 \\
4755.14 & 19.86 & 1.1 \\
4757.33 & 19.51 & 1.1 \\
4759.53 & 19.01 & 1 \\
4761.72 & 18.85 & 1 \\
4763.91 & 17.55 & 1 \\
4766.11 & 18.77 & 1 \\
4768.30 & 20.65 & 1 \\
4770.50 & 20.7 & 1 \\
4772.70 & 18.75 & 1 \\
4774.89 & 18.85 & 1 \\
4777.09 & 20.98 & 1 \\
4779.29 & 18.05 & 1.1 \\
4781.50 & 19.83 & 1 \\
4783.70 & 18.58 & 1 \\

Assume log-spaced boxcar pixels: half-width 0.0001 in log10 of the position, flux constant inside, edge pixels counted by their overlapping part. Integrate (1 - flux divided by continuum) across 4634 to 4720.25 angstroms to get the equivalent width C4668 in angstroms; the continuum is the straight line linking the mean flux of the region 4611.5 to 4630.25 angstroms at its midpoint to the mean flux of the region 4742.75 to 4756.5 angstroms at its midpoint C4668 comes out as 7.9 angstroms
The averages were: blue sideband 19.6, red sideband 20.3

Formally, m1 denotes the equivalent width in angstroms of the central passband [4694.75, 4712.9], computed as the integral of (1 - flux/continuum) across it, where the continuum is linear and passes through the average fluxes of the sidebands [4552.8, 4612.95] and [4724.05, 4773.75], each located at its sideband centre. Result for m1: 1.7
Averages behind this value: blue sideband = 19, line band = 17.5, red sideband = 19.5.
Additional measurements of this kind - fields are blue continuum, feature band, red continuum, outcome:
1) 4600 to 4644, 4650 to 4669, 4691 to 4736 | 0.7 angstroms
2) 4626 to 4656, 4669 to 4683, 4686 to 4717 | 0.4 angstroms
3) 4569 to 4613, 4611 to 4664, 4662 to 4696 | -0.7 angstroms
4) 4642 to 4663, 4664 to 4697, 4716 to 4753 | 0.9 angstroms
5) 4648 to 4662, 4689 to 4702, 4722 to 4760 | 0.4 angstroms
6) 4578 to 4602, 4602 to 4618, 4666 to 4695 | -0.8 angstroms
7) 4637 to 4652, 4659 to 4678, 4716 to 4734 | 0.7 angstroms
